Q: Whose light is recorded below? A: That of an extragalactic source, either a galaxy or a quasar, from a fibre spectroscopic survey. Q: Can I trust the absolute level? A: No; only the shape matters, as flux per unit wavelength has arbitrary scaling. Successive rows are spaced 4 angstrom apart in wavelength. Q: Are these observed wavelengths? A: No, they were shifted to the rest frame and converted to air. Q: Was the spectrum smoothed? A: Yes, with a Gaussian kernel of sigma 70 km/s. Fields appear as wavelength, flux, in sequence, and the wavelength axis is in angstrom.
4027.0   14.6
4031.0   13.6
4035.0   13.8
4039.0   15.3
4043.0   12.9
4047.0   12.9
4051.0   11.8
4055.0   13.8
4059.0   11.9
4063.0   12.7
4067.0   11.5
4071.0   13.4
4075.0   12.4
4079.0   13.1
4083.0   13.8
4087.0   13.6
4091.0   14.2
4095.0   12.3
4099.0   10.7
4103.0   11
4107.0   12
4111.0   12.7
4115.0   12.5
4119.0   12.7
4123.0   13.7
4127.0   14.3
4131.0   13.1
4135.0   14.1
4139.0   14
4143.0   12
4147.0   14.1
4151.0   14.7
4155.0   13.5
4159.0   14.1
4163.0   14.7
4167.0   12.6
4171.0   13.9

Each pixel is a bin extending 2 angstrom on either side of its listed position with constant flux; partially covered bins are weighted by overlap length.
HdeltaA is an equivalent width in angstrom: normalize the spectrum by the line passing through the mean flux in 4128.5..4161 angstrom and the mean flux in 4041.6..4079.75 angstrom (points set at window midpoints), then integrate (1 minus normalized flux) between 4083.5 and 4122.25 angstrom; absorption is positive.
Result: 1.9 angstrom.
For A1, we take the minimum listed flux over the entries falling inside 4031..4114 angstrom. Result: 10.7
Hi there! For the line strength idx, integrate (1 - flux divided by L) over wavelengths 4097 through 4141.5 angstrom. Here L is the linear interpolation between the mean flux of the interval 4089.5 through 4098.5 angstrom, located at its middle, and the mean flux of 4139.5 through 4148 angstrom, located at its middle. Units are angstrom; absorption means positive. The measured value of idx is 0.5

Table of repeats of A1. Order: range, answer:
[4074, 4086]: 12.4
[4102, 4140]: 11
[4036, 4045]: 12.9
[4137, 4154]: 12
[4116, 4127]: 12.7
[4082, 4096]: 12.3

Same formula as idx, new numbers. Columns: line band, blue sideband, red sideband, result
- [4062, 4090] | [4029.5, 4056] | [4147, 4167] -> 1.30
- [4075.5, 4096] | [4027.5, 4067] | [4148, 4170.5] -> 0.06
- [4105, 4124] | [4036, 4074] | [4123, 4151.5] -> 1.16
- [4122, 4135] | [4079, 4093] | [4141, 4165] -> 0.05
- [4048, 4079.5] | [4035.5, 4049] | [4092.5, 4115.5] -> 1.21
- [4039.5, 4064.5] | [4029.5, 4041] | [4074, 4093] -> 2.08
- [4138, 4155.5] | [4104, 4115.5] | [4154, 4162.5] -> -0.09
